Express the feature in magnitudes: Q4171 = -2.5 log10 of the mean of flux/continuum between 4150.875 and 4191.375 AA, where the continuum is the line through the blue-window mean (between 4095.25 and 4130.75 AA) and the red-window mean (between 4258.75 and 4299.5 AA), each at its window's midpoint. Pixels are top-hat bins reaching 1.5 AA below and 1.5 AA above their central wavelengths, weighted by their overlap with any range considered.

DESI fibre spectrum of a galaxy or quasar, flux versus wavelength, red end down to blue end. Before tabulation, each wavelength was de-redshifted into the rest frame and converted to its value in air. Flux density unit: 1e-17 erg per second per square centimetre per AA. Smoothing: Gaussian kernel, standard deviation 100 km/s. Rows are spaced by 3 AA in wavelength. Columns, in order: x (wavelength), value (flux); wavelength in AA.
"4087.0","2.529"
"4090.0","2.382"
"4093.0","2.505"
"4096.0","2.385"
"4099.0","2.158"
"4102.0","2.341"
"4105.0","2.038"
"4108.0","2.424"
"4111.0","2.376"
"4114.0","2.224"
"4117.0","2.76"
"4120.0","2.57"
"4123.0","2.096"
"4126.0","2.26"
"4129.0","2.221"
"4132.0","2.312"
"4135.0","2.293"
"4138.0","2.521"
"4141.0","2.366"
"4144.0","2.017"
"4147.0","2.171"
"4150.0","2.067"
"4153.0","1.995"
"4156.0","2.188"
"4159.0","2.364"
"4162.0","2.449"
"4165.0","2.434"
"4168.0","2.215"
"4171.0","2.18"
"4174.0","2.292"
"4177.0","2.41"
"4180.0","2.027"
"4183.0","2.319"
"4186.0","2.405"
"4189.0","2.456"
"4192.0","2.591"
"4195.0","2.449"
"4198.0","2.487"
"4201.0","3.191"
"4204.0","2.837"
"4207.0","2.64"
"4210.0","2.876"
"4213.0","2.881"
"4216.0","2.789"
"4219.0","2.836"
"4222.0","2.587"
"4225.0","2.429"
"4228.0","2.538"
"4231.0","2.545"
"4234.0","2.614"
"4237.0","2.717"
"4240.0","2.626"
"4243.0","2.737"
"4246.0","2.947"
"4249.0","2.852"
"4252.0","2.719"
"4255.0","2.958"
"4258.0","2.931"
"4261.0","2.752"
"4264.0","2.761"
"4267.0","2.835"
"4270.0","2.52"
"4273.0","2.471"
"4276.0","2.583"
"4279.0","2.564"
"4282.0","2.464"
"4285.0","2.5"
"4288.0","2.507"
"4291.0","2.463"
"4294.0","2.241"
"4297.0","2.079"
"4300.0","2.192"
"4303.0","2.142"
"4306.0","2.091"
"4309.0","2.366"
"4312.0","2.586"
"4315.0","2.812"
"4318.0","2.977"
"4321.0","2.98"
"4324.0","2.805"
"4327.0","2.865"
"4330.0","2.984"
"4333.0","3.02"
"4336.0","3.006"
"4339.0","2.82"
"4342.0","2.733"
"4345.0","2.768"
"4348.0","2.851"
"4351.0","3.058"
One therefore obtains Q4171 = 0.05 mag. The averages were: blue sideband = 2.32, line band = 2.29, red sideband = 2.52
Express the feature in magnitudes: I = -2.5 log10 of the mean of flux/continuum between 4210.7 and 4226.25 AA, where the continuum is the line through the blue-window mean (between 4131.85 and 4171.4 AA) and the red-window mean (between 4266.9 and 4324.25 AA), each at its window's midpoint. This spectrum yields -0.15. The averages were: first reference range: 2.26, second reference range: 2.49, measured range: 2.72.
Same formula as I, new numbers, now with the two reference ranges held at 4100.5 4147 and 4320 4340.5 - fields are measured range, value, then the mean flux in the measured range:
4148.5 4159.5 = 0.13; 2.13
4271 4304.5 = 0.17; 2.38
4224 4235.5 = 0.04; 2.54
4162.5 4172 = 0.07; 2.3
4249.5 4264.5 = -0.05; 2.83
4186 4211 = -0.06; 2.67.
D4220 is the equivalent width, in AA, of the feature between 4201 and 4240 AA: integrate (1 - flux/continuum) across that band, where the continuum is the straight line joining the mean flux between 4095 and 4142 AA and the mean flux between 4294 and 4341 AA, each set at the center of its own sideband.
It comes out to -3.4 AA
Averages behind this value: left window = 2.33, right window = 2.64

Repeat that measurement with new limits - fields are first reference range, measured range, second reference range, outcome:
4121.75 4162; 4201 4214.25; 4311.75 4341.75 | -2.1 AA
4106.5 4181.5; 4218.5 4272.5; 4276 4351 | -4.8 AA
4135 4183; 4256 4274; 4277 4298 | -2.6 AA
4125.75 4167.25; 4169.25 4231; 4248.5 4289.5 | -3.0 AA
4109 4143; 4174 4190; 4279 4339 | 0.7 AA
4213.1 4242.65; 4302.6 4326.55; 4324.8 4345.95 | 1.8 AA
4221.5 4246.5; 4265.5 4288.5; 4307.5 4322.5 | 1.1 AA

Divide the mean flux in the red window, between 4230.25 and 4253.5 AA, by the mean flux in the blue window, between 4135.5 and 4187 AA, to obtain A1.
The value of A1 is 1.2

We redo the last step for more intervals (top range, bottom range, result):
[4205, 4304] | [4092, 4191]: 1.14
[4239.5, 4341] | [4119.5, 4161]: 1.18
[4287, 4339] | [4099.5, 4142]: 1.11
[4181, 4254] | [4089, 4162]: 1.16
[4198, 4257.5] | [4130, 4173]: 1.22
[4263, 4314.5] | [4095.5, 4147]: 1.06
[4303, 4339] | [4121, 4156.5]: 1.24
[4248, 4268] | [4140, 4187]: 1.26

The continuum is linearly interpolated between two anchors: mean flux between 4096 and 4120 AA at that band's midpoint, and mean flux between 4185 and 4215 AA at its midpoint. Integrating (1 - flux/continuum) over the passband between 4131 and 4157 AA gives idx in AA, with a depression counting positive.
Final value 2.8 AA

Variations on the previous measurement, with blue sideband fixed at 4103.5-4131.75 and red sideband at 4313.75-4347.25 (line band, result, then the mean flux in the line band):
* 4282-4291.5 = 1.0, 2.49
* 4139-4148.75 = 0.8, 2.2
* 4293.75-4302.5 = 2.0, 2.16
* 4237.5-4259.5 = -1.2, 2.82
